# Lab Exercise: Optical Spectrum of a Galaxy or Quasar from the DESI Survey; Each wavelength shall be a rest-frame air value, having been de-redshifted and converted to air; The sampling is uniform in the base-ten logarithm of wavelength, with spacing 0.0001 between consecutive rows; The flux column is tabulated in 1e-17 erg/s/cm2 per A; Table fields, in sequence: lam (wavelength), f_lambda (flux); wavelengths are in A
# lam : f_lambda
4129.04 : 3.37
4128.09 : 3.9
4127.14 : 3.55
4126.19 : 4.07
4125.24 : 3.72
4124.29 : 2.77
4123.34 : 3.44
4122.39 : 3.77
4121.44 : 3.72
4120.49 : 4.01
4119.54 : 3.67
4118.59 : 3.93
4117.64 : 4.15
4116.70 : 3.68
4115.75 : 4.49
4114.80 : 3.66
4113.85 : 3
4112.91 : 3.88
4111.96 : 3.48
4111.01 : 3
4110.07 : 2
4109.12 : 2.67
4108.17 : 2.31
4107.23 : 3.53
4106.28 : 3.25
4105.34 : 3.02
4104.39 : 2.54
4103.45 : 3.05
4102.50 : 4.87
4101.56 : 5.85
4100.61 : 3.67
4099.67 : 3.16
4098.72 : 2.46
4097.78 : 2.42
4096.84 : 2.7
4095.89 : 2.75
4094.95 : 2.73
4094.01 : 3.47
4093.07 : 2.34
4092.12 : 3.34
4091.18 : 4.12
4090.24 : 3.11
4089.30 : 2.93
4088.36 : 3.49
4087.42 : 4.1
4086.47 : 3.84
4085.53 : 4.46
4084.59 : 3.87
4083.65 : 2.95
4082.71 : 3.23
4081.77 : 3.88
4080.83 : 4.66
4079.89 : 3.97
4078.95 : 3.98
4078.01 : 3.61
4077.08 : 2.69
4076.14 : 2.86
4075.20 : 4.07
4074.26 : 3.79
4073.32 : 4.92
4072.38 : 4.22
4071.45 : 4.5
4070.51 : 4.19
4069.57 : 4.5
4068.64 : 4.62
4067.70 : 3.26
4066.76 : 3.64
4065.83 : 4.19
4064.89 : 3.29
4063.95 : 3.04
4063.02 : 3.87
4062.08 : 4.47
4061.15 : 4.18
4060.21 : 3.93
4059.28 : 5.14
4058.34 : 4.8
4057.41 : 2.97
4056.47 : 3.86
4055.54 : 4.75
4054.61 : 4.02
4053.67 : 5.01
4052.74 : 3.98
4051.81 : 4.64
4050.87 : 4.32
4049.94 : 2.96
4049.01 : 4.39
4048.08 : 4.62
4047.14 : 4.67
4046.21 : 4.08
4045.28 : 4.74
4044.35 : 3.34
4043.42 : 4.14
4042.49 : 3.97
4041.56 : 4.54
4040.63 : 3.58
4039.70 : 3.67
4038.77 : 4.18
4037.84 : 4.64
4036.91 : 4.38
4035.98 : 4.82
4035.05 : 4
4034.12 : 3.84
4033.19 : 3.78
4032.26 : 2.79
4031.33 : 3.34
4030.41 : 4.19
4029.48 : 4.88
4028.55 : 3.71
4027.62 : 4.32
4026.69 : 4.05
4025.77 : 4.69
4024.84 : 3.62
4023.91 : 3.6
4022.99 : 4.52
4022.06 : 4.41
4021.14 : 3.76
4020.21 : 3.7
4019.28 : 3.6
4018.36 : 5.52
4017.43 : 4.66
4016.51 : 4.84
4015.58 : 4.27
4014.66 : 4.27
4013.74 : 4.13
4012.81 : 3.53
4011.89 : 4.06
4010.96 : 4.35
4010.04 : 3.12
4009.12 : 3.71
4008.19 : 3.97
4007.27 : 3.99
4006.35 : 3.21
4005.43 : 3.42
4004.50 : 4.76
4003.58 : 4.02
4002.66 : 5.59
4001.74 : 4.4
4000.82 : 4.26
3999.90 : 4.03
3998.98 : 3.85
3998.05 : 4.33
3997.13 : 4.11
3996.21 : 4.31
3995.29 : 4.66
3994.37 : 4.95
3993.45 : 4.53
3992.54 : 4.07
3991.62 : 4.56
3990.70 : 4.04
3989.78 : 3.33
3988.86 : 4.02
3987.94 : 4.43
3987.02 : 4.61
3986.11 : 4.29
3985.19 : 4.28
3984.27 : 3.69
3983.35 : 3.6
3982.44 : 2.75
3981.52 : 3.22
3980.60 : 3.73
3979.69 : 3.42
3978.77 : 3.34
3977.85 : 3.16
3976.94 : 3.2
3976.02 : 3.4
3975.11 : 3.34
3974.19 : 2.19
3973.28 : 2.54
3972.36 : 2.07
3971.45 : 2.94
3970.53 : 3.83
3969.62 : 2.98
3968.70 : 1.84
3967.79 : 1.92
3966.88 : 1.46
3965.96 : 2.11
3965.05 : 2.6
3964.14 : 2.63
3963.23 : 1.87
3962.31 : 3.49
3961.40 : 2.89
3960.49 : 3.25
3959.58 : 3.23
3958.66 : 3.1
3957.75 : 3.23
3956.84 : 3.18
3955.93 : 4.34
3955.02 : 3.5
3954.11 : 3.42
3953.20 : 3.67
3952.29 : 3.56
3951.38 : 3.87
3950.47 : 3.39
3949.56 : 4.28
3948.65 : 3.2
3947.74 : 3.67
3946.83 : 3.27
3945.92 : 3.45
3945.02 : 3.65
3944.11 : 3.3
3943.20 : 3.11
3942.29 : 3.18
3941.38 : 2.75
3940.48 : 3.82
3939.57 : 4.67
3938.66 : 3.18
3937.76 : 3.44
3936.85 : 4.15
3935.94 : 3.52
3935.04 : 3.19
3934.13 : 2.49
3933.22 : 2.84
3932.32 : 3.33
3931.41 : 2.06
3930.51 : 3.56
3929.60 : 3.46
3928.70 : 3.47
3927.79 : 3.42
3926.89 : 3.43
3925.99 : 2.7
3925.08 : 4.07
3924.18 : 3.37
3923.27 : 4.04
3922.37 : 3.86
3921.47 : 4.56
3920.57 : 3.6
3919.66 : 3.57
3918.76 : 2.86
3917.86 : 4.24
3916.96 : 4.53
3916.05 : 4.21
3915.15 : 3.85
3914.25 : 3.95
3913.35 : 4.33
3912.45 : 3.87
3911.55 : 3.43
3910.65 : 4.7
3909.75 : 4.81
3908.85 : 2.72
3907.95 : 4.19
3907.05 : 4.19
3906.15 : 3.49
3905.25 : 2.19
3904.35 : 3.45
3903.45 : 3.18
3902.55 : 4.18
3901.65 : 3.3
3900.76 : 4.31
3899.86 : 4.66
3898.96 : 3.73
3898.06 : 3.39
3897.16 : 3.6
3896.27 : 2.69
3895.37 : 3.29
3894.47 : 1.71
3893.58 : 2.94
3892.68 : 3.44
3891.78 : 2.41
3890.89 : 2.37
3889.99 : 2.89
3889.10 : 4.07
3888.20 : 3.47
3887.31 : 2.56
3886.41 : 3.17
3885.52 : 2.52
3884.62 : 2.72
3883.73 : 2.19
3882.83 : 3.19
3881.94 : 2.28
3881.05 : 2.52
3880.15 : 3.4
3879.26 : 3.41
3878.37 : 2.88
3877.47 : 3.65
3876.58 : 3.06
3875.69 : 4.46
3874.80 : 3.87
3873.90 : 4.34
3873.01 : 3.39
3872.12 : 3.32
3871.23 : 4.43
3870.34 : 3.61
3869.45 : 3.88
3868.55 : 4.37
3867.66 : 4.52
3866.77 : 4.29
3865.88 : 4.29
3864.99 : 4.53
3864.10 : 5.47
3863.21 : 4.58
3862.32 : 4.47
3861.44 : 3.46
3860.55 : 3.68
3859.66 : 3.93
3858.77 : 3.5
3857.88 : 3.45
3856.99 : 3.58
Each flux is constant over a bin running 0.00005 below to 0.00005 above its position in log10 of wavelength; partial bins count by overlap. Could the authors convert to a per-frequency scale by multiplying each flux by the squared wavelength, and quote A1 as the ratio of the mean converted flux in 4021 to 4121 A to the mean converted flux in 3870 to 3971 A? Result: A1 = 1.2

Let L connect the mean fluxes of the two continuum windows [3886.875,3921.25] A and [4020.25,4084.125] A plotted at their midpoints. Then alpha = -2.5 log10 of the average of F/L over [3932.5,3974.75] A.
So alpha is 0.18 mag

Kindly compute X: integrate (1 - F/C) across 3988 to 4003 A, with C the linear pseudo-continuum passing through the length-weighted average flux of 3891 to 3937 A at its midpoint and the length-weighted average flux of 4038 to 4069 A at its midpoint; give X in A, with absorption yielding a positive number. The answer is -1.8 A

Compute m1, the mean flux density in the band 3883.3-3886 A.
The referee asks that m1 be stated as 2.49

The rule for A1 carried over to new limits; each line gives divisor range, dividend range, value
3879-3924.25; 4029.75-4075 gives 1.28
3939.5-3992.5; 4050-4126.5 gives 1.18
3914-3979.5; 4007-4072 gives 1.31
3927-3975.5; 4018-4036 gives 1.33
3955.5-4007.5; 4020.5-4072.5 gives 1.20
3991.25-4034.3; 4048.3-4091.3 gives 0.98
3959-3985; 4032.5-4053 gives 1.48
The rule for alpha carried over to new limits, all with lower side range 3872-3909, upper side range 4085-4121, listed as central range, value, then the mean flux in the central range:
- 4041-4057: -0.249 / 4.23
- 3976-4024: -0.209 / 4.04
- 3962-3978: 0.252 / 2.63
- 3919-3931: -0.102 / 3.61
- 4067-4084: -0.151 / 3.89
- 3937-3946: -0.060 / 3.48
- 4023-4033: -0.177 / 3.94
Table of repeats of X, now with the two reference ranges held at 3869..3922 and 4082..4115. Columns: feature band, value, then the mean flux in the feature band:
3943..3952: -0.26 A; 3.53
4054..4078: -4.81 A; 3.99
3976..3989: -1.06 A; 3.68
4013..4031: -4.64 A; 4.23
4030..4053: -4.94 A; 4.07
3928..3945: 0.62 A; 3.32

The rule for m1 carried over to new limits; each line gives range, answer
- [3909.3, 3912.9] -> 4.21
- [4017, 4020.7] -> 4.35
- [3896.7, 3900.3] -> 3.84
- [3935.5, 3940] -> 3.79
